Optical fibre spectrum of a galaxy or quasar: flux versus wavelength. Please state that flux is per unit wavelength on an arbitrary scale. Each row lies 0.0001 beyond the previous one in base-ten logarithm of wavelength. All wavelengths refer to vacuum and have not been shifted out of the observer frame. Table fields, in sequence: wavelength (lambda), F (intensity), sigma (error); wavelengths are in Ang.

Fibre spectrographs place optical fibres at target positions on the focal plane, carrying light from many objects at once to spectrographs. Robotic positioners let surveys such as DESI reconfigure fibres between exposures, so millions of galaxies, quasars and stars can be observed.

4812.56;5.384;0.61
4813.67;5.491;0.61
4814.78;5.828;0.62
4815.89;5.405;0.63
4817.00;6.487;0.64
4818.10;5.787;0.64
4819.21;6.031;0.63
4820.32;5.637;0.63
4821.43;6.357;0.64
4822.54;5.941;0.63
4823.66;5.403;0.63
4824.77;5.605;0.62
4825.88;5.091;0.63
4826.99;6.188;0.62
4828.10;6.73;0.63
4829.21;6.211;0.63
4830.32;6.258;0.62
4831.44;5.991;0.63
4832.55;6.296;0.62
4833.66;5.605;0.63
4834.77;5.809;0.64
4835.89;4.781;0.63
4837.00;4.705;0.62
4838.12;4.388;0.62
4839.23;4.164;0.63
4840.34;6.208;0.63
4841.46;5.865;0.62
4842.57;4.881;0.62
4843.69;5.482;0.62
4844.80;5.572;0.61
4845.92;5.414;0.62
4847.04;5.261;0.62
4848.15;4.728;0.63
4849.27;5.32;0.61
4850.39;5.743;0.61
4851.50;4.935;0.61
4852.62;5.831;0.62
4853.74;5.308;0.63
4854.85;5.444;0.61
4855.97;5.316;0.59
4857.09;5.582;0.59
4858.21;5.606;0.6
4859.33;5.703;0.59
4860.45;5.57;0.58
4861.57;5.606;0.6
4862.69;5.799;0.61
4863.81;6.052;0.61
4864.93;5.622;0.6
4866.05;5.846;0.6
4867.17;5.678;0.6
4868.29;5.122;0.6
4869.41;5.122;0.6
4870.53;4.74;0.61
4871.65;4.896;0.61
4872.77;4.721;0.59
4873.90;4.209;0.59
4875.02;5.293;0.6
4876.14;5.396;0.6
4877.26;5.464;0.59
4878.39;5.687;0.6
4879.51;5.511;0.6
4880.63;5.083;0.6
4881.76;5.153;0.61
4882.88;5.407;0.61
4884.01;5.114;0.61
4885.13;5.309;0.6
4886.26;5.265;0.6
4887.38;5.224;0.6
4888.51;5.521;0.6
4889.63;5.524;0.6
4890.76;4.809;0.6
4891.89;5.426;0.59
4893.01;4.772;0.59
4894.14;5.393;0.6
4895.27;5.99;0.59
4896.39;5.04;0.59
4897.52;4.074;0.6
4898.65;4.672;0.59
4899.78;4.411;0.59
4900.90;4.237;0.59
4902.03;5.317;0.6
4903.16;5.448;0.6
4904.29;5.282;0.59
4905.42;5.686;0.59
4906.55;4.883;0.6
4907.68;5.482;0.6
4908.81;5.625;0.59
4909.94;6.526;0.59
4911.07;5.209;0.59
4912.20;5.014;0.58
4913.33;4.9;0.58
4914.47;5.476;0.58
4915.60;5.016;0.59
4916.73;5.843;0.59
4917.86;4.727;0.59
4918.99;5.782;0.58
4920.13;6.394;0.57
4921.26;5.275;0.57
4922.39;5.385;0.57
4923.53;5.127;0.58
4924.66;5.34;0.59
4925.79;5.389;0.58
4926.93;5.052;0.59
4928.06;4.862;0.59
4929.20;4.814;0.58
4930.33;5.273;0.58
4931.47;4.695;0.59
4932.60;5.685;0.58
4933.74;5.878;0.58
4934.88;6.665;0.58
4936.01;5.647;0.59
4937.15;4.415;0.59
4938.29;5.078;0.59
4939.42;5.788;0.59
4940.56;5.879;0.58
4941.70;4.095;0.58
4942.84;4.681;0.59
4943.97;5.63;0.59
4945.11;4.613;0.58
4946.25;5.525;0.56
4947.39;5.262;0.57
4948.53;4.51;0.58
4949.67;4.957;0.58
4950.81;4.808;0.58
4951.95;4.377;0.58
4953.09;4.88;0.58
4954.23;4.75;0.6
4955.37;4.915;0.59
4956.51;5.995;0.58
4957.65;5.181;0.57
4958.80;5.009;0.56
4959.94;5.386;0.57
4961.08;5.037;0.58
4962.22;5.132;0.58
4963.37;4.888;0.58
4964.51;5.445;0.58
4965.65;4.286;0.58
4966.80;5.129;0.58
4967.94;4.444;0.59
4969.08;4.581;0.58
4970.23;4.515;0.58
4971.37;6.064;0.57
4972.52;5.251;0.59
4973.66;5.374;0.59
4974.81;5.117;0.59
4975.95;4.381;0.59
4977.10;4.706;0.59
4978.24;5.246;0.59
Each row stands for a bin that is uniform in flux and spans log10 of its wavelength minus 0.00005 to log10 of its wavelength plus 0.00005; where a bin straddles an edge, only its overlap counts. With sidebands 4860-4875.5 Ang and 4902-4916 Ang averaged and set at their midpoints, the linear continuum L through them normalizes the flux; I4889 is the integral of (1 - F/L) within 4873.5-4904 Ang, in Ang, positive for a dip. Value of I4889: 1.12 Ang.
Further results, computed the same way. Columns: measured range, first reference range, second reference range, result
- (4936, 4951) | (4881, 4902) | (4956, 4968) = 0.1 Ang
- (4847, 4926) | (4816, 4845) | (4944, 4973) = 1.1 Ang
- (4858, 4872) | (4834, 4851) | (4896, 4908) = -1.0 Ang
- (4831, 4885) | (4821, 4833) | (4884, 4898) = 2.4 Ang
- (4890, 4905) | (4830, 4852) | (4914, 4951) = 0.8 Ang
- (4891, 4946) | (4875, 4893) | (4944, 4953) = -1.7 Ang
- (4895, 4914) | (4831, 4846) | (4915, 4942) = 0.7 Ang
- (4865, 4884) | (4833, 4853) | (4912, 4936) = 0.3 Ang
